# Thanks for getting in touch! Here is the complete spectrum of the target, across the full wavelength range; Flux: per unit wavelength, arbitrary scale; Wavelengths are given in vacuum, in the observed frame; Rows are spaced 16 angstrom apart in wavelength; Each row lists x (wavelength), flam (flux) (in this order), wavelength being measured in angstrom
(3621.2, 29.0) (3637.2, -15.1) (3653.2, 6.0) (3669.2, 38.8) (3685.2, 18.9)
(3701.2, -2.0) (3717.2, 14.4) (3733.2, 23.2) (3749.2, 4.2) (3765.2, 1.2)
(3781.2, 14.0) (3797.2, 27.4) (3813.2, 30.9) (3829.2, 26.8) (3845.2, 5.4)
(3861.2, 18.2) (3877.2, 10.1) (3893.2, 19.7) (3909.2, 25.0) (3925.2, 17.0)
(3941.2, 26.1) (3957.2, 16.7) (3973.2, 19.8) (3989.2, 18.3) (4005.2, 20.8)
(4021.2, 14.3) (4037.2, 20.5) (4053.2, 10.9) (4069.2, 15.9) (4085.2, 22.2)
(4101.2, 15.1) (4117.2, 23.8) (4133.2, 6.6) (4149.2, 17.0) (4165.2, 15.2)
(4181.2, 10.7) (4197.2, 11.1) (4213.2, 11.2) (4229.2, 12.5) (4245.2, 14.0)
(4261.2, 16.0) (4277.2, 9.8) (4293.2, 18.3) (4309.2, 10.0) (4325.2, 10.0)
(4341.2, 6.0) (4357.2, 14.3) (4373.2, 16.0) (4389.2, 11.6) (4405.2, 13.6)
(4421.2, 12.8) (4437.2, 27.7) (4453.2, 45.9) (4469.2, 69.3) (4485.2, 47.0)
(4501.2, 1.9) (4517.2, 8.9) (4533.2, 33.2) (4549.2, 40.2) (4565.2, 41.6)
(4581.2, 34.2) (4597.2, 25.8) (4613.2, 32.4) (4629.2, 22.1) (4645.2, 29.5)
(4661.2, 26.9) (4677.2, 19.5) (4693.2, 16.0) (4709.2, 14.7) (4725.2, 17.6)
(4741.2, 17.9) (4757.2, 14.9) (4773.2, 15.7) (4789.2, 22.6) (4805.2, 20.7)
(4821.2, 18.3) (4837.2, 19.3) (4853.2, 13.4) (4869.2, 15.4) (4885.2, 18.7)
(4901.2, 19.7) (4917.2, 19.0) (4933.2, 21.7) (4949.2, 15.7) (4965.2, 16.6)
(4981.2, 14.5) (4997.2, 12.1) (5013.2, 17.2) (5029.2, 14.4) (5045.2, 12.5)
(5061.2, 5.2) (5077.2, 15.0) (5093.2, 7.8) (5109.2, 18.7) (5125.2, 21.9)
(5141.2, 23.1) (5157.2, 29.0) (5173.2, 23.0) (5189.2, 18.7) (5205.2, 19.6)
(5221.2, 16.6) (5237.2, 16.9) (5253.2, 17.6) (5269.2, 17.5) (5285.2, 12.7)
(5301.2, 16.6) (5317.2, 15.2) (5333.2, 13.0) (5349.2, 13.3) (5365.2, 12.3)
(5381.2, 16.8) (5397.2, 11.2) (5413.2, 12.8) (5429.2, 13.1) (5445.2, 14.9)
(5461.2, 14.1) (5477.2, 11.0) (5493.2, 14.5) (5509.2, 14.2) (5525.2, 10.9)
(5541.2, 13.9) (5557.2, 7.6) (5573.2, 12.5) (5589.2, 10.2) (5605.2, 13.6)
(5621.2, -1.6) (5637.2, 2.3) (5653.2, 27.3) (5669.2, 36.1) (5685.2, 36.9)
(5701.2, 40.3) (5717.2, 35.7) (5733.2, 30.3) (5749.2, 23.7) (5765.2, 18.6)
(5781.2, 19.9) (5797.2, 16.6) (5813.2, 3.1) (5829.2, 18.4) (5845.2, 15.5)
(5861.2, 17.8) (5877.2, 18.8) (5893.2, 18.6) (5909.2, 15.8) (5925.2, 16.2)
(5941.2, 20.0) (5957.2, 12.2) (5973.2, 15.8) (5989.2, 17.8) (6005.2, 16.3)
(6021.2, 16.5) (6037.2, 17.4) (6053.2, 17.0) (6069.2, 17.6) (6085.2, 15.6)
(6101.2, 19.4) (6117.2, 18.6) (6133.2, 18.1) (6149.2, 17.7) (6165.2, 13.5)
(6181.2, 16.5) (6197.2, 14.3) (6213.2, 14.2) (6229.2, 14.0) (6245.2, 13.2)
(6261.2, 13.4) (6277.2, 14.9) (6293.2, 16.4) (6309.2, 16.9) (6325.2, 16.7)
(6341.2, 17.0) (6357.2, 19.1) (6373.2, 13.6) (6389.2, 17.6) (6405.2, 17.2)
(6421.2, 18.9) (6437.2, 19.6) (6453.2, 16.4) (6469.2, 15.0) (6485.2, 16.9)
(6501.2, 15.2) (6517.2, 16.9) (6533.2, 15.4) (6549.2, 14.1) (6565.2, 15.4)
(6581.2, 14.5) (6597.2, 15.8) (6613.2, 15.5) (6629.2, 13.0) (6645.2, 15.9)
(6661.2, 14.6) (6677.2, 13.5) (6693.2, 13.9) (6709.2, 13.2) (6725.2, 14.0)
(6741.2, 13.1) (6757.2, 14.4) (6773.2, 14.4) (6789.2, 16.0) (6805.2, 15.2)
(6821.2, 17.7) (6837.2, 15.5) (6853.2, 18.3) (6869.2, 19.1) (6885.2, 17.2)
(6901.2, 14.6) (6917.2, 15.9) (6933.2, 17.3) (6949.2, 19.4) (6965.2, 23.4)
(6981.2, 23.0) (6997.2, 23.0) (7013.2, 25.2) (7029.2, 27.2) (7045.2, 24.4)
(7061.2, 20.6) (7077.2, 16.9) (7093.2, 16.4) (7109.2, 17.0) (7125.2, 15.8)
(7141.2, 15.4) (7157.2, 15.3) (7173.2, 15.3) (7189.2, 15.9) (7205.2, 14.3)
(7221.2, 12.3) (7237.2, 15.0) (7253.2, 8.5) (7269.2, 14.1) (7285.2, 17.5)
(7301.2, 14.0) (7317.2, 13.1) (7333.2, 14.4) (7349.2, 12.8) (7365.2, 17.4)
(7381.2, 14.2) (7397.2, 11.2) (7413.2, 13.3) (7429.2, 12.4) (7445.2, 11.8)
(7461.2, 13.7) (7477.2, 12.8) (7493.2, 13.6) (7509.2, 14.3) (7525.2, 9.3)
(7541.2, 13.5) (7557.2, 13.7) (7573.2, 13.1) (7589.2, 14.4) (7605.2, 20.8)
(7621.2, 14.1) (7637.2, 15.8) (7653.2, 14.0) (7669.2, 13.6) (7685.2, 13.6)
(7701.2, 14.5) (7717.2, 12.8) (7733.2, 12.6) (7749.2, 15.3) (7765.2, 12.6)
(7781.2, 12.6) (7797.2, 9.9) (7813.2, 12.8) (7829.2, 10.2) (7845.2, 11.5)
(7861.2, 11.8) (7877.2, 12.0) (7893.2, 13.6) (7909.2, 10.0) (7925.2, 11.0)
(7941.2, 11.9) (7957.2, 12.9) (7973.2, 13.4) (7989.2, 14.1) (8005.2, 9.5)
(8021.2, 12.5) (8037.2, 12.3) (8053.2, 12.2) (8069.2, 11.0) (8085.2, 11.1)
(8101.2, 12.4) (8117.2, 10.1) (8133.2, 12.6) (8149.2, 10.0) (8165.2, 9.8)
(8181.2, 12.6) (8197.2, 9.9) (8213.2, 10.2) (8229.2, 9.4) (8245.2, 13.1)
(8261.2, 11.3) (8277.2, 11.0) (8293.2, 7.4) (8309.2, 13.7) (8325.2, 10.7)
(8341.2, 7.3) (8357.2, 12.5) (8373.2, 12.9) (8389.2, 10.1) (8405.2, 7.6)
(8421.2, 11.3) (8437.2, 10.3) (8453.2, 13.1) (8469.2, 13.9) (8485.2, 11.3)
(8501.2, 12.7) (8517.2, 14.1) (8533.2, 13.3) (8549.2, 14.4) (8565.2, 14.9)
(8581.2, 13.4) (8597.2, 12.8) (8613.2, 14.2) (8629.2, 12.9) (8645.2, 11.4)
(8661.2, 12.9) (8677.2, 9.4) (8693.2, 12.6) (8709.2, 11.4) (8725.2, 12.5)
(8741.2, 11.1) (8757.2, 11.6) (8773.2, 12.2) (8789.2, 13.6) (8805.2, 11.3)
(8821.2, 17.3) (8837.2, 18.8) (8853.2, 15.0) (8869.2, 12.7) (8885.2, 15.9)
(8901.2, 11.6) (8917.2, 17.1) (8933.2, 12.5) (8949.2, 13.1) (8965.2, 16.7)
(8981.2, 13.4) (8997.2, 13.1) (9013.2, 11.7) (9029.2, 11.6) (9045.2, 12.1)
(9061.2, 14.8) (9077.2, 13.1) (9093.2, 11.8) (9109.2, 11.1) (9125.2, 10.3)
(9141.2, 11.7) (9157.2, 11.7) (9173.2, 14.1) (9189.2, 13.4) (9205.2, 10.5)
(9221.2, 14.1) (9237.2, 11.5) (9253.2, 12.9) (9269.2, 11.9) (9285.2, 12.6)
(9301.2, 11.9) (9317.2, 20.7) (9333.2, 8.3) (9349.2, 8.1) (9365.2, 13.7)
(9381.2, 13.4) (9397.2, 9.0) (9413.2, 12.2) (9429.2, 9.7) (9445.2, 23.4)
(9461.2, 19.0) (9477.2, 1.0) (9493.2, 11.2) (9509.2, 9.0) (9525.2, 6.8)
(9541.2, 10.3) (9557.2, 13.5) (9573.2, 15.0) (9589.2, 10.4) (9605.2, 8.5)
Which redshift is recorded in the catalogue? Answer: 2.67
